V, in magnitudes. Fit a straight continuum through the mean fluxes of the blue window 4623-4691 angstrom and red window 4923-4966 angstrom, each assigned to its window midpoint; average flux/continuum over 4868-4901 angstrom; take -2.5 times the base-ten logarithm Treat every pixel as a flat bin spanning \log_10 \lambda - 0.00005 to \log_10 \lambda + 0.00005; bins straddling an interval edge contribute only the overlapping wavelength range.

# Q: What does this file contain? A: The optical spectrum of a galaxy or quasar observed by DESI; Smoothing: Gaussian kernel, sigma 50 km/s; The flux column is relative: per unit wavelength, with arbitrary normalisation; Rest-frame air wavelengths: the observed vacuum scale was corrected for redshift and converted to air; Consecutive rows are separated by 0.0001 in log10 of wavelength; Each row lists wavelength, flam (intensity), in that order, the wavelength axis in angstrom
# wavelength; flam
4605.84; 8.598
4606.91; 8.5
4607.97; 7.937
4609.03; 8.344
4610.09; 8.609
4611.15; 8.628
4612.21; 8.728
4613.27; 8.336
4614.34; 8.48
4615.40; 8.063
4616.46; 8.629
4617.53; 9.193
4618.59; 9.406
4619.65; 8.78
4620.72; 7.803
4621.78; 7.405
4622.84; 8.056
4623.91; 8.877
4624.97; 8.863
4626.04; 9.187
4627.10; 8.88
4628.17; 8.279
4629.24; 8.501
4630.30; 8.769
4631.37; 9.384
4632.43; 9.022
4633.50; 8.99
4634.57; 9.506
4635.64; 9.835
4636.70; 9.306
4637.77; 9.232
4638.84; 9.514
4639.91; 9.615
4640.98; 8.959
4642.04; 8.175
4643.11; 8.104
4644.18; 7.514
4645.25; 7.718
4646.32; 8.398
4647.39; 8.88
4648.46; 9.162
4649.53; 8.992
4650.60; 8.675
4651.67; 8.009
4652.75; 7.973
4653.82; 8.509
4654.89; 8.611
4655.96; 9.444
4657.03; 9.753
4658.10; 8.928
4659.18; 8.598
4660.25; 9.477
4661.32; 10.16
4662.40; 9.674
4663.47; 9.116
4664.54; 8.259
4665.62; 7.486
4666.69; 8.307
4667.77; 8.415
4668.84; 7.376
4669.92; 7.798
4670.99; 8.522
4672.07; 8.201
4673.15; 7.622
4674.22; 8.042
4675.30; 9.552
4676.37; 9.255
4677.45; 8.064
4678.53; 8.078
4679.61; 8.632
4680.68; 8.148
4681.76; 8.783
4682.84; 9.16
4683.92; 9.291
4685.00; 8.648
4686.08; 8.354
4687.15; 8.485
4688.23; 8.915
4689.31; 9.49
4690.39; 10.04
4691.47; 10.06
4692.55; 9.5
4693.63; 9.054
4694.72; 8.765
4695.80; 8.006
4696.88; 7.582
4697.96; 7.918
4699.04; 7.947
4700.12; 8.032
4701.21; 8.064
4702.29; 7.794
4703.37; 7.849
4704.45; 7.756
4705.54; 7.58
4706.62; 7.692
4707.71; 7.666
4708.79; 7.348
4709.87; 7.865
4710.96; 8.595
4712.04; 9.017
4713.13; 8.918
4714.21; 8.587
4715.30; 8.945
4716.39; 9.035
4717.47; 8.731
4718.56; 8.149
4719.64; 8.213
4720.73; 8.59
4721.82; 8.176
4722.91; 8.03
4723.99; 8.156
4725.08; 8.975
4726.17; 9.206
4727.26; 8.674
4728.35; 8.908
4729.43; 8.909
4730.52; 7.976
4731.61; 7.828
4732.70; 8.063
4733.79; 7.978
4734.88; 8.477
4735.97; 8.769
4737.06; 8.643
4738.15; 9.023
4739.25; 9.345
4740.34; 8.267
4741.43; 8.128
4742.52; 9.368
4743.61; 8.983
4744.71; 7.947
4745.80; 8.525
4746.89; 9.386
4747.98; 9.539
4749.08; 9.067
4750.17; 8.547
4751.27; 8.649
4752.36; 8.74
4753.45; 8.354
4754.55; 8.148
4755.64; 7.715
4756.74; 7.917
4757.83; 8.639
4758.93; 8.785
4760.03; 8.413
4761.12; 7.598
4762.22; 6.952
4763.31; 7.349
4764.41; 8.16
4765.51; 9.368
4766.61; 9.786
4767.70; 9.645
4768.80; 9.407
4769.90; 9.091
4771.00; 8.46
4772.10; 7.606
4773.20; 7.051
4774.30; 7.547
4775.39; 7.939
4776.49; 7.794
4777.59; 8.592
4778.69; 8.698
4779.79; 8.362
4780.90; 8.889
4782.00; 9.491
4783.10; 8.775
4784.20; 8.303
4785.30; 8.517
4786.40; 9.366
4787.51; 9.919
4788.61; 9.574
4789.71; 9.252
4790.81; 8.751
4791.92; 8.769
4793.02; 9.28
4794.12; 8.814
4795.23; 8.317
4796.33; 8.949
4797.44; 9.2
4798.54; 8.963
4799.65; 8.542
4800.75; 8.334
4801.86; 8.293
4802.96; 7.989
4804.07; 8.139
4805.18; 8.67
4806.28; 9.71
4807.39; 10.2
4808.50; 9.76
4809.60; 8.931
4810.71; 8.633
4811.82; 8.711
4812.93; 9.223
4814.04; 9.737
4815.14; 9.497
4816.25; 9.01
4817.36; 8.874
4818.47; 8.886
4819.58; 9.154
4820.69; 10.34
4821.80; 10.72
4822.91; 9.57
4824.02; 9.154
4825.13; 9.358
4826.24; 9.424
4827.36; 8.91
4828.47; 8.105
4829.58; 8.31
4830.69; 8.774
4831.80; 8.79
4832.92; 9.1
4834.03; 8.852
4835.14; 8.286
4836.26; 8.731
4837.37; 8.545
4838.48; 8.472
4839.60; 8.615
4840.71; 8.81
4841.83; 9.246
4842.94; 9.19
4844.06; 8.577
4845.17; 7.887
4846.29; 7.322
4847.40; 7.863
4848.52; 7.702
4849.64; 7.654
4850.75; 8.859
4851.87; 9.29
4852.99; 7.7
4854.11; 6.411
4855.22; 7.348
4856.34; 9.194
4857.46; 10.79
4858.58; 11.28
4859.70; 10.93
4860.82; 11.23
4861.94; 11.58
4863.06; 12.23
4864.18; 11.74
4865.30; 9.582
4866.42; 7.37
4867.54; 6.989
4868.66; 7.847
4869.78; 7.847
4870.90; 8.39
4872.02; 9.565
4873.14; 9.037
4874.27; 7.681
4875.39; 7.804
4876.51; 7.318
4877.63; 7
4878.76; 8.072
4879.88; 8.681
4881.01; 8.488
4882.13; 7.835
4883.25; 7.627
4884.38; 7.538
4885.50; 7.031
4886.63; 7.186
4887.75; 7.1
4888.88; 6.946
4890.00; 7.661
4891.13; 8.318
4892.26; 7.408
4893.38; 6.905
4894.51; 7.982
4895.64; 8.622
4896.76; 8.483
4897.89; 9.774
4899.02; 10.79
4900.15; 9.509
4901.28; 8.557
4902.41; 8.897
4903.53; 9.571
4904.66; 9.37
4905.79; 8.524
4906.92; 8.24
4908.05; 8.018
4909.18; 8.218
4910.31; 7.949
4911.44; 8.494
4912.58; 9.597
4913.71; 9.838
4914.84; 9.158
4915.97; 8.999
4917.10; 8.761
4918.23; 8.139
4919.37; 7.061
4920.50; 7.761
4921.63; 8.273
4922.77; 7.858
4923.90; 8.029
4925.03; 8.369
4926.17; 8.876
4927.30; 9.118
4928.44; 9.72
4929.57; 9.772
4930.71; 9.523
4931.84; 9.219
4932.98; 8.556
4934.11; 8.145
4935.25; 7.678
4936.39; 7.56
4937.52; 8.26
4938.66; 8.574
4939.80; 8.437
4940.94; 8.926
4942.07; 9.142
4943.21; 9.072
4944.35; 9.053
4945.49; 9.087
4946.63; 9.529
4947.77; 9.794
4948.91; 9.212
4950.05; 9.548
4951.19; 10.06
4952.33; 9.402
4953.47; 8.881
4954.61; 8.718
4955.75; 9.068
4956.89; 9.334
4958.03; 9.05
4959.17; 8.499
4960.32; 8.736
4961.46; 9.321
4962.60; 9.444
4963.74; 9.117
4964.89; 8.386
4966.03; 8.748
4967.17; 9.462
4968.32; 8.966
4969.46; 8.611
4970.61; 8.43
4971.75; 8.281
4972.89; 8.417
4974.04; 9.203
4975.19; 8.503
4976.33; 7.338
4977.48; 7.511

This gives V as 0.10 mag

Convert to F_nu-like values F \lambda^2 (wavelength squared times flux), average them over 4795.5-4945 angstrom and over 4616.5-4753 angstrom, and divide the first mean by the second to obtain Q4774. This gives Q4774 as 1.09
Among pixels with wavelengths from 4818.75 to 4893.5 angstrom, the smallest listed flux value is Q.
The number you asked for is 6.411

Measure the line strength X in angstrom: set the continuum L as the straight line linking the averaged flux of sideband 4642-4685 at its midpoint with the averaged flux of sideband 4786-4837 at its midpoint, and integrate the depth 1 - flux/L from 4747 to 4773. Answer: 1.1 angstrom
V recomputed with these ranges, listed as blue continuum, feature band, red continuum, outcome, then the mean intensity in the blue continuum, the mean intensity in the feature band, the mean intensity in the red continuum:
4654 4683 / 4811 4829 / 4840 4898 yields -0.09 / 8.64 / 9.28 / 8.47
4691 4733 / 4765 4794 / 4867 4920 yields -0.06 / 8.36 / 8.78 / 8.27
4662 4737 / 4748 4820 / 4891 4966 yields -0.02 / 8.45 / 8.71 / 8.8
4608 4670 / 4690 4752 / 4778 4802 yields 0.04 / 8.7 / 8.5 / 8.89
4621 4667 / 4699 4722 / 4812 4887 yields 0.07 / 8.79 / 8.21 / 8.78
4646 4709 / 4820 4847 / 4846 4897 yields -0.05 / 8.55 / 8.87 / 8.43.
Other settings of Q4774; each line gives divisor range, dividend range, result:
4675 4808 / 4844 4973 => 1.08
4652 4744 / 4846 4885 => 1.09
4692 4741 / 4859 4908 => 1.10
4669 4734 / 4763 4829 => 1.10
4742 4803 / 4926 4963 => 1.12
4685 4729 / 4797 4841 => 1.11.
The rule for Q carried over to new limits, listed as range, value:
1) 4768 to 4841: 7.051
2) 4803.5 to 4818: 8.139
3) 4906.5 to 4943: 7.061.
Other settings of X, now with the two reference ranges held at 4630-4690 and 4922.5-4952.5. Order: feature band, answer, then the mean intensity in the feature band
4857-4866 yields -2.3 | 11.1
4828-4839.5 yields 0.3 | 8.6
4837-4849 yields 0.6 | 8.39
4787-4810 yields -0.4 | 8.97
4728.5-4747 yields 0.5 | 8.56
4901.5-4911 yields 0.3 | 8.6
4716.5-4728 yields 0.3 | 8.52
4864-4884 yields 1.5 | 8.2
